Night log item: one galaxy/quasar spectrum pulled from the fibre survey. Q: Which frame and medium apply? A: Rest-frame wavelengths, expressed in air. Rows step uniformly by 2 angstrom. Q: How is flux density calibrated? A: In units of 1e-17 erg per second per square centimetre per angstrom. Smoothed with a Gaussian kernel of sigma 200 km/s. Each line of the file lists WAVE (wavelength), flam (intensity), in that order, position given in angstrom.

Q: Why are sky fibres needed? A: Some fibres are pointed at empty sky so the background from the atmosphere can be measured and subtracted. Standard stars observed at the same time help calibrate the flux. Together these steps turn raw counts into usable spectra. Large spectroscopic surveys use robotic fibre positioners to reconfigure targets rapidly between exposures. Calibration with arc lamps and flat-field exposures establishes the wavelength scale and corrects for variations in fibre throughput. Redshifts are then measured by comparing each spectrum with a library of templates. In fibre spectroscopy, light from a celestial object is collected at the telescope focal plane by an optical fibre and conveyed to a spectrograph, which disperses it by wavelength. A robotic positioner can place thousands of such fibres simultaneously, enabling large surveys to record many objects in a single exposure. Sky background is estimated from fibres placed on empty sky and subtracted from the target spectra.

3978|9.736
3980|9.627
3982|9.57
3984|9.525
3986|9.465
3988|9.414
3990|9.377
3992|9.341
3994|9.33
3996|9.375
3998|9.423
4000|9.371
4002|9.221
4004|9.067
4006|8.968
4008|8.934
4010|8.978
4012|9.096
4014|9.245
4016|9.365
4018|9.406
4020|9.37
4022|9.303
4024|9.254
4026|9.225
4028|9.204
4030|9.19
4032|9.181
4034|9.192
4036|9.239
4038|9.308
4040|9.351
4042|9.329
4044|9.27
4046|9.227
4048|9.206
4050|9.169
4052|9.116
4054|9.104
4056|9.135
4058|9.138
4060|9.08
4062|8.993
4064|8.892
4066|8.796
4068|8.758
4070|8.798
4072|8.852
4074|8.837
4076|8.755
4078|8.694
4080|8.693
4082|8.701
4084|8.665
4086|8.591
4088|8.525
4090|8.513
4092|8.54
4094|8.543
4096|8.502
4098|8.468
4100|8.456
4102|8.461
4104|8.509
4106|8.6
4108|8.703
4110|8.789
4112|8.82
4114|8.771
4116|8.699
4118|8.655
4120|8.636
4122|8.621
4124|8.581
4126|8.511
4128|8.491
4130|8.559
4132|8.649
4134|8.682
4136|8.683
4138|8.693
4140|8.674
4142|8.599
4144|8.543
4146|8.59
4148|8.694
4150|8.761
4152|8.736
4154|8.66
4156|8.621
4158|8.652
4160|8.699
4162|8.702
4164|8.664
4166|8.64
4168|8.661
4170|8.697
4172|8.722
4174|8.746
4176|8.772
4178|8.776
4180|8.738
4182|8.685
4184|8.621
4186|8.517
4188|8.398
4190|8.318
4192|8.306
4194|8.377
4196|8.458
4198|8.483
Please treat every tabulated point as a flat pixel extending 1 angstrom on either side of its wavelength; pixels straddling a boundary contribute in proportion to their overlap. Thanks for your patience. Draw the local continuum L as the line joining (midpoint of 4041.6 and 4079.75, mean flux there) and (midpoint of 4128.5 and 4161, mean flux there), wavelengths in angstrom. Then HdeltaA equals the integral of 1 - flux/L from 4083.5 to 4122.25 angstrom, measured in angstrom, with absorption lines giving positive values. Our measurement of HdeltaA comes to 1.0 angstrom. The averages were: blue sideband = 9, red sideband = 8.65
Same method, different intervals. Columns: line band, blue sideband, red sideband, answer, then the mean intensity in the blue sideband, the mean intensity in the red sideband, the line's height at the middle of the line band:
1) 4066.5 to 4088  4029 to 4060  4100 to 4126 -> 0.5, 9.21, 8.64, 8.94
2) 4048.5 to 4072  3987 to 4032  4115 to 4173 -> 0.1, 9.25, 8.65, 9.02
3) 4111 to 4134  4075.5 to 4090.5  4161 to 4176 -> 0.1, 8.64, 8.7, 8.67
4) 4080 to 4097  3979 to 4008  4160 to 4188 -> 0.8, 9.35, 8.68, 9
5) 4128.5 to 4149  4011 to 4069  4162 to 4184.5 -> 0.4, 9.18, 8.7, 8.83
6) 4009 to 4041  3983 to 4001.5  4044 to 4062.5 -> 0.1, 9.4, 9.14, 9.26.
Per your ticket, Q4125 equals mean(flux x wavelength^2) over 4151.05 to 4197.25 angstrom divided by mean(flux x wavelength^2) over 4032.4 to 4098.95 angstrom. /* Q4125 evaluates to 1.02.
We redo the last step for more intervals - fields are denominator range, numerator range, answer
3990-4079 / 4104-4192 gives 1.00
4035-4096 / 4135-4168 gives 1.01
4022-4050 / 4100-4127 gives 0.97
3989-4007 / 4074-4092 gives 0.97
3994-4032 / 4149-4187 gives 1.02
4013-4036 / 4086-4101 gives 0.95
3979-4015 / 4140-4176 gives 1.01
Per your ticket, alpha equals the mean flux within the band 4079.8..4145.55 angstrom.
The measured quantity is 8.61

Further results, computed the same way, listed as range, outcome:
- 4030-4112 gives 8.87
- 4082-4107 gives 8.54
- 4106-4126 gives 8.68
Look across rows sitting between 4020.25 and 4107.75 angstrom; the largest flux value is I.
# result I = 9.351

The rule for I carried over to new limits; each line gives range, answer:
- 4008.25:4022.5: 9.406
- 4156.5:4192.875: 8.776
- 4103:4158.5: 8.82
